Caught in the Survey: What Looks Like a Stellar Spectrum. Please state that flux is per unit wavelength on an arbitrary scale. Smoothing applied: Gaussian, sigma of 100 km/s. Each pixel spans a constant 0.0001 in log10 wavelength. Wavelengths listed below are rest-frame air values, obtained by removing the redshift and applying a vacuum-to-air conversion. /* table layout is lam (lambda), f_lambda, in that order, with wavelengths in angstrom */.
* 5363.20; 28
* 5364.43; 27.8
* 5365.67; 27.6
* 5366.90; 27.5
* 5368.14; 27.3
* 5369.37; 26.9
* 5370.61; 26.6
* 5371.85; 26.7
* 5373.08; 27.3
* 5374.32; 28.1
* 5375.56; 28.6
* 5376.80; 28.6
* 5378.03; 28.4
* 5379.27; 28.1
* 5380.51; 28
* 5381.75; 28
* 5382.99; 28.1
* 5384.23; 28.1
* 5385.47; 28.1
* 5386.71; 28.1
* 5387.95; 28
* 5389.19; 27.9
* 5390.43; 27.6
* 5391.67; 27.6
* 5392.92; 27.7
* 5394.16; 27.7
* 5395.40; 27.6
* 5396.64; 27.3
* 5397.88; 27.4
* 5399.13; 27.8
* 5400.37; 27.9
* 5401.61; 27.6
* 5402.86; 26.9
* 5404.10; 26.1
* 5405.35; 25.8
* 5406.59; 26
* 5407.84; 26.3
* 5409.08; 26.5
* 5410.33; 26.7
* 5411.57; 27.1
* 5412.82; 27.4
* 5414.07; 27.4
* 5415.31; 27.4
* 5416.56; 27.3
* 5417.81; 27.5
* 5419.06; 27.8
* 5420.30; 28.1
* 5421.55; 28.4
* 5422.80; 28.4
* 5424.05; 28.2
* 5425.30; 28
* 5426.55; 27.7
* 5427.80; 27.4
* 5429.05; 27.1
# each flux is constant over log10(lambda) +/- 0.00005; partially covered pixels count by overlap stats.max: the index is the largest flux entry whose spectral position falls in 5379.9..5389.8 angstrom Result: 28.1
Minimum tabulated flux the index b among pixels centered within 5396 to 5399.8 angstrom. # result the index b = 27.3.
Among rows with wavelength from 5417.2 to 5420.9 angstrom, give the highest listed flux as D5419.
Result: 28.1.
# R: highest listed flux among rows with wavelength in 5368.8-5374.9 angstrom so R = 28.1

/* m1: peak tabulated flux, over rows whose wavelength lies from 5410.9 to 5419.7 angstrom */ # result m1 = 27.8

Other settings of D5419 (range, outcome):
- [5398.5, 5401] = 27.9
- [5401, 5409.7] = 27.6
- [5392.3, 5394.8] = 27.7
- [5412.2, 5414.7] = 27.4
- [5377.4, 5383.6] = 28.4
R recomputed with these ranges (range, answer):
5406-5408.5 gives 26.3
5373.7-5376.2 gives 28.6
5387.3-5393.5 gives 28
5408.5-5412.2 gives 27.1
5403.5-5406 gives 26.1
